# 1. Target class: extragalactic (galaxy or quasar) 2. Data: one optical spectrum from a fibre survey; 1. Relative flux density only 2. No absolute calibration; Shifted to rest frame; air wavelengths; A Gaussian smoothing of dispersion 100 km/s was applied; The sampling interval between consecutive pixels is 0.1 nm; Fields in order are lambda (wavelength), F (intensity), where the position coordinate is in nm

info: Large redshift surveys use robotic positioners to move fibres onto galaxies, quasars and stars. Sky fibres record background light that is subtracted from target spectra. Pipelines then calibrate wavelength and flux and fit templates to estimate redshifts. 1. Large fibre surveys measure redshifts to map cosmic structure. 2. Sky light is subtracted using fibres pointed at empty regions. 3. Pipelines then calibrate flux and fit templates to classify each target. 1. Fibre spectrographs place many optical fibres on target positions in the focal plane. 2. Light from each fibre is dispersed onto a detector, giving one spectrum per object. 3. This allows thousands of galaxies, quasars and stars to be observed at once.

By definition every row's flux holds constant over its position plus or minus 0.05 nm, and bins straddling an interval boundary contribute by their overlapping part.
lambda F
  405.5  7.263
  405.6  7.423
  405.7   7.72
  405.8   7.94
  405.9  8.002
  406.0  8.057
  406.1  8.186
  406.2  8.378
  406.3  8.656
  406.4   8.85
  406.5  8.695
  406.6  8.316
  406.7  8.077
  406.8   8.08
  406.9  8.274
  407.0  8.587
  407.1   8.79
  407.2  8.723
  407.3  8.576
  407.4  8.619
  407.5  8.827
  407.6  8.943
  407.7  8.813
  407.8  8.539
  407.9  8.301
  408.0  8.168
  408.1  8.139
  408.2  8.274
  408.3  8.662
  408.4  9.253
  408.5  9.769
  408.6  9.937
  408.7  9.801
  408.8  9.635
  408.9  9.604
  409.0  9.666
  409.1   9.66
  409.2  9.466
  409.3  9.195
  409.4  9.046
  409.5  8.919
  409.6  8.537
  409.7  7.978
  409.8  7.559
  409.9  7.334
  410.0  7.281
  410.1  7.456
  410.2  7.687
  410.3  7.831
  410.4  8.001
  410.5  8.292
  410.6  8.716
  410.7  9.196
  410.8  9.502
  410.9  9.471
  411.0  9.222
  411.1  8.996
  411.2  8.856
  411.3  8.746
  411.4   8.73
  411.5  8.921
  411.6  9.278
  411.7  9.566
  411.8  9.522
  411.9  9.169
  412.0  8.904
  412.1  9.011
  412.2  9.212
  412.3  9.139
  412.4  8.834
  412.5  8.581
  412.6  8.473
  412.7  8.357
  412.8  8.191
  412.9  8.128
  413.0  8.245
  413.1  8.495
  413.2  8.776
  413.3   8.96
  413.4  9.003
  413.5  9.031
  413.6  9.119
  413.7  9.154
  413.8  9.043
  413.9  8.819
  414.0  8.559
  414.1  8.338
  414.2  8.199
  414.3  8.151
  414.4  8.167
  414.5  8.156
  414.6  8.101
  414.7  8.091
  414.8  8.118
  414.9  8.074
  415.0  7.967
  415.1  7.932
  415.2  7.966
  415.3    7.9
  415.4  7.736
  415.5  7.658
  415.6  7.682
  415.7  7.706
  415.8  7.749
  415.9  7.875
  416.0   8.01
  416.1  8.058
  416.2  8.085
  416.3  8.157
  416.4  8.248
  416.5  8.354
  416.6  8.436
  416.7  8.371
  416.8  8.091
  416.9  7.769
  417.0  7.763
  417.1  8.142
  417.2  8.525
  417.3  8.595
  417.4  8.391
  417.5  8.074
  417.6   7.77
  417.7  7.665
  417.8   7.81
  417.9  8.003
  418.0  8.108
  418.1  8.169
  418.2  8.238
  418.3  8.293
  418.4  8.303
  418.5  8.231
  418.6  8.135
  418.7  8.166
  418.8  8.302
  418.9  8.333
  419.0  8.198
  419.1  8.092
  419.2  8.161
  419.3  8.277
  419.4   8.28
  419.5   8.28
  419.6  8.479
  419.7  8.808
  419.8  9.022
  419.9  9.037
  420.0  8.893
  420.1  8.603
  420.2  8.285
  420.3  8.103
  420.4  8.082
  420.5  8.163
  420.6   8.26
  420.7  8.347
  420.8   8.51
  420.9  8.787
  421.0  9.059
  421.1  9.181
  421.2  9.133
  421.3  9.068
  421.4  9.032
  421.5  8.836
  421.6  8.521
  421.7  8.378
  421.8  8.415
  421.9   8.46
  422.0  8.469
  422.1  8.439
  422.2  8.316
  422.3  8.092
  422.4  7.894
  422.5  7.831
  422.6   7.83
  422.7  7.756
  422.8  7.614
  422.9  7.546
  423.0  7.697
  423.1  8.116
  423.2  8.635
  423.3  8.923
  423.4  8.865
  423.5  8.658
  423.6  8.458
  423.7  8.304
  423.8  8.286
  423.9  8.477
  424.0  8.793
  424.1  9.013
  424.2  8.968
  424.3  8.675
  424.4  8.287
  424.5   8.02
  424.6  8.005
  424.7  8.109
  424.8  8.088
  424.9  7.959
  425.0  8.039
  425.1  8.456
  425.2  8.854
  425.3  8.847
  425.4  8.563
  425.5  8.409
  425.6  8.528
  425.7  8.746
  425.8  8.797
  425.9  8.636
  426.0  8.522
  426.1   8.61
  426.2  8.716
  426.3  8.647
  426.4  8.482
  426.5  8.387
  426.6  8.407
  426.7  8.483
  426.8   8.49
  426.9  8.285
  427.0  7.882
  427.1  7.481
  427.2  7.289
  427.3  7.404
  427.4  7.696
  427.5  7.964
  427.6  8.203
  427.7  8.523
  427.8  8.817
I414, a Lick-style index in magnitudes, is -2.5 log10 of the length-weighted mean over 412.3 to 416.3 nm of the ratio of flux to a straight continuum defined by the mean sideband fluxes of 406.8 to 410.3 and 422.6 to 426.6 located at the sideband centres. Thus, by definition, 0.04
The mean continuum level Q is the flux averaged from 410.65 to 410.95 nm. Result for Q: 9.39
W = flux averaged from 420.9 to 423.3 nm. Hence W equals 8.38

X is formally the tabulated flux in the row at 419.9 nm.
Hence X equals 9.037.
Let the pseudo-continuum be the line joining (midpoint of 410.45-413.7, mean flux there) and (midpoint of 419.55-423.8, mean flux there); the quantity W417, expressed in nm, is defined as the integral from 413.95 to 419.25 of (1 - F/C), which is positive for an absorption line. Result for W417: 0.36 nm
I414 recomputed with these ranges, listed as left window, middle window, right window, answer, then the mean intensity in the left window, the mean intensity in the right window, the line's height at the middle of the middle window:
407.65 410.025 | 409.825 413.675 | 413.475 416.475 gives -0.02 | 8.83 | 8.19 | 8.53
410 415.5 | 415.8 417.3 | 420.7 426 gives 0.05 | 8.57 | 8.45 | 8.53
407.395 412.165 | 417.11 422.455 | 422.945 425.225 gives 0.02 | 8.82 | 8.41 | 8.54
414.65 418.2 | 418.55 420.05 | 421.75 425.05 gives -0.04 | 8.03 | 8.27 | 8.13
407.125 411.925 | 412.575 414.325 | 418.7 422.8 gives 0.01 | 8.8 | 8.44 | 8.67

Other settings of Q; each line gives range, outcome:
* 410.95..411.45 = 8.91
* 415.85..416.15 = 7.98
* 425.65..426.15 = 8.66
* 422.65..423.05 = 7.65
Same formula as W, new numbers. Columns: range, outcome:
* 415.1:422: 8.29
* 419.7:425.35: 8.44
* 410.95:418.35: 8.4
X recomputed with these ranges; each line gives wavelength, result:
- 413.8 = 9.043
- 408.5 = 9.769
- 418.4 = 8.303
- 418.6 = 8.135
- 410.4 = 8.001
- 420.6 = 8.26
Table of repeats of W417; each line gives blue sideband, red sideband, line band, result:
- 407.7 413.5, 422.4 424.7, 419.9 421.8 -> -0.05 nm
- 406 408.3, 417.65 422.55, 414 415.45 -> 0.06 nm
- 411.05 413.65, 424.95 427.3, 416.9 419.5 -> 0.15 nm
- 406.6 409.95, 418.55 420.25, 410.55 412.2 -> -0.08 nm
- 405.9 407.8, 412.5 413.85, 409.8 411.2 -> 0.04 nm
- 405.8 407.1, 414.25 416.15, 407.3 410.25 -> -0.17 nm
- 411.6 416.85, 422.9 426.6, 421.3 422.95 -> 0.04 nm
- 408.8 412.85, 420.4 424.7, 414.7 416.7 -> 0.14 nm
